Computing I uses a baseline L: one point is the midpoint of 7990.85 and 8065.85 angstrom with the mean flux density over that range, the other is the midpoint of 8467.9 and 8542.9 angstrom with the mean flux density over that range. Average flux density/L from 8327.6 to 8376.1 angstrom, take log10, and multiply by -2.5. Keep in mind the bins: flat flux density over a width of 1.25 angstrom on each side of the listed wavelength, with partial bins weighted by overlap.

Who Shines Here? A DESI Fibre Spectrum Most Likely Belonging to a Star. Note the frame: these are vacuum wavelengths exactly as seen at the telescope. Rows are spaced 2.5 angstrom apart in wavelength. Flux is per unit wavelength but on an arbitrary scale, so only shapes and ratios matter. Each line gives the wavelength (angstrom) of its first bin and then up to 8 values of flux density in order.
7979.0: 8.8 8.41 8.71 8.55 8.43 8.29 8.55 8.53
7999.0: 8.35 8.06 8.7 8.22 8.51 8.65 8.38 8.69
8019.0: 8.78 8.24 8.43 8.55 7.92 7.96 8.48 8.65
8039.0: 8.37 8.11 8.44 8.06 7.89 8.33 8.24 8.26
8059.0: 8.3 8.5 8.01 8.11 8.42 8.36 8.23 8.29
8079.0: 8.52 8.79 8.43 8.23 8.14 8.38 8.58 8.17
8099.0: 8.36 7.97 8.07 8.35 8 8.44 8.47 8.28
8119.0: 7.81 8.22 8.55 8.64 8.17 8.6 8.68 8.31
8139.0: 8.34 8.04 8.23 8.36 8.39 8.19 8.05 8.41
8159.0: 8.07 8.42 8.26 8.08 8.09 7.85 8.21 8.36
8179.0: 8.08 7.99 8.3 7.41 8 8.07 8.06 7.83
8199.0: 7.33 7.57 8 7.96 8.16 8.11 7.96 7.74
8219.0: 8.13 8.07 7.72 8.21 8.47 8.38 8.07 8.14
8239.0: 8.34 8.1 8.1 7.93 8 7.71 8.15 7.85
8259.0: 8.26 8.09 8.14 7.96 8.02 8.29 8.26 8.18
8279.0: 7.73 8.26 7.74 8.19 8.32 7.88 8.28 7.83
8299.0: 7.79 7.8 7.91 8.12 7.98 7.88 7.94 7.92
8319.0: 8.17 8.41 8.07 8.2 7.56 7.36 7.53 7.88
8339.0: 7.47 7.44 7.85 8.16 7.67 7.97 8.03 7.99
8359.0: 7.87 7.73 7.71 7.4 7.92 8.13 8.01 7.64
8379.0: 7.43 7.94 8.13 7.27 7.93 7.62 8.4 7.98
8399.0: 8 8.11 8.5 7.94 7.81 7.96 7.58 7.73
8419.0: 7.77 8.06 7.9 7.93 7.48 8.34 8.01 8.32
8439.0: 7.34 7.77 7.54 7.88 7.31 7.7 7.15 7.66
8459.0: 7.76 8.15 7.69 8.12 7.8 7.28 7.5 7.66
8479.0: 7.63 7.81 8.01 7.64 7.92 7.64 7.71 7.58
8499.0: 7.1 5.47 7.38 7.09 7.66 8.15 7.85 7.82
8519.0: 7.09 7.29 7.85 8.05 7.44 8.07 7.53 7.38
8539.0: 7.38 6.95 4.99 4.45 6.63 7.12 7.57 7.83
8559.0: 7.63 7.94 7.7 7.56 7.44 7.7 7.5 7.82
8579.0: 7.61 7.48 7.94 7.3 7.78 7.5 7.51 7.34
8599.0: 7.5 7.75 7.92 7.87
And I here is 0.00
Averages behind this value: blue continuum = 8.35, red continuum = 7.52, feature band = 7.77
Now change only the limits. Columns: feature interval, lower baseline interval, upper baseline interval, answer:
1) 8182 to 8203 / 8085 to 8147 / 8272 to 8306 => 0.05 mag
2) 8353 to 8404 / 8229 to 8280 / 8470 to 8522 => -0.01 mag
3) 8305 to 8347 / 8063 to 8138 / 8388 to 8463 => 0.02 mag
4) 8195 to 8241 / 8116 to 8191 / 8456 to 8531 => 0.01 mag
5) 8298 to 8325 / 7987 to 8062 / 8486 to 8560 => -0.04 mag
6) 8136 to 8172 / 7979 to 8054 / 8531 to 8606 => -0.01 mag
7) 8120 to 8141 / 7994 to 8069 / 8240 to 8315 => -0.03 mag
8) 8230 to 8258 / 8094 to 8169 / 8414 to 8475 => 0.00 mag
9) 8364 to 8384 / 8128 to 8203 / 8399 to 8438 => 0.03 mag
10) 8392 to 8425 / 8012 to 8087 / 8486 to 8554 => -0.07 mag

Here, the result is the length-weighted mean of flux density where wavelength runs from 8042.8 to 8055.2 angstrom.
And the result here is 8.19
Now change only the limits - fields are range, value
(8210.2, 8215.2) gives 8.04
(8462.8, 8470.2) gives 7.87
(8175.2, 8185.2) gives 8.18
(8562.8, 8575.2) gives 7.58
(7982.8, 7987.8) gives 8.63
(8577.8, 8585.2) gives 7.68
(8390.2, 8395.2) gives 8.01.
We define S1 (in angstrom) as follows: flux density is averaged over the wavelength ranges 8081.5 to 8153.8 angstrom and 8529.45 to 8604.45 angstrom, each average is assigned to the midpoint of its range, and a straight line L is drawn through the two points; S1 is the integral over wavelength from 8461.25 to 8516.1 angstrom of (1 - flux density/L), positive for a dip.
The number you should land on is -0.4 angstrom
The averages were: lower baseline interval 8.3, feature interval 7.58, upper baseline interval 7.36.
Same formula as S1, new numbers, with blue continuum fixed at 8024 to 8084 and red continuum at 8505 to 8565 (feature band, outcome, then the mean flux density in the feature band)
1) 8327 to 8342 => 0.3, 7.58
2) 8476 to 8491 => -0.7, 7.78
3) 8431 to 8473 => -1.5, 7.74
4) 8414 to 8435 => -1.0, 7.88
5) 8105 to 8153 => -1.0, 8.32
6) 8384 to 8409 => -1.2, 7.97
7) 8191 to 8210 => 0.3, 7.86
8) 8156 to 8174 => -0.2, 8.16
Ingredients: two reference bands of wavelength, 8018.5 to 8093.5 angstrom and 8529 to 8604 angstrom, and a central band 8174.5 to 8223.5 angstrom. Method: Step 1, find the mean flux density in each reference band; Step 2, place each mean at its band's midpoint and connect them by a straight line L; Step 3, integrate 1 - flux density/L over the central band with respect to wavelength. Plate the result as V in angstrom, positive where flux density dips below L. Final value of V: 0.5 angstrom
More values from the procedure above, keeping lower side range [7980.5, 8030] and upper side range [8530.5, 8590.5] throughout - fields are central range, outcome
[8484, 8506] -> 0.30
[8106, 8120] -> 0.00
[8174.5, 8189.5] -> 0.09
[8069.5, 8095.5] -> -0.32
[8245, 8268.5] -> -0.24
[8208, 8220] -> 0.01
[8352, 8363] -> -0.26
